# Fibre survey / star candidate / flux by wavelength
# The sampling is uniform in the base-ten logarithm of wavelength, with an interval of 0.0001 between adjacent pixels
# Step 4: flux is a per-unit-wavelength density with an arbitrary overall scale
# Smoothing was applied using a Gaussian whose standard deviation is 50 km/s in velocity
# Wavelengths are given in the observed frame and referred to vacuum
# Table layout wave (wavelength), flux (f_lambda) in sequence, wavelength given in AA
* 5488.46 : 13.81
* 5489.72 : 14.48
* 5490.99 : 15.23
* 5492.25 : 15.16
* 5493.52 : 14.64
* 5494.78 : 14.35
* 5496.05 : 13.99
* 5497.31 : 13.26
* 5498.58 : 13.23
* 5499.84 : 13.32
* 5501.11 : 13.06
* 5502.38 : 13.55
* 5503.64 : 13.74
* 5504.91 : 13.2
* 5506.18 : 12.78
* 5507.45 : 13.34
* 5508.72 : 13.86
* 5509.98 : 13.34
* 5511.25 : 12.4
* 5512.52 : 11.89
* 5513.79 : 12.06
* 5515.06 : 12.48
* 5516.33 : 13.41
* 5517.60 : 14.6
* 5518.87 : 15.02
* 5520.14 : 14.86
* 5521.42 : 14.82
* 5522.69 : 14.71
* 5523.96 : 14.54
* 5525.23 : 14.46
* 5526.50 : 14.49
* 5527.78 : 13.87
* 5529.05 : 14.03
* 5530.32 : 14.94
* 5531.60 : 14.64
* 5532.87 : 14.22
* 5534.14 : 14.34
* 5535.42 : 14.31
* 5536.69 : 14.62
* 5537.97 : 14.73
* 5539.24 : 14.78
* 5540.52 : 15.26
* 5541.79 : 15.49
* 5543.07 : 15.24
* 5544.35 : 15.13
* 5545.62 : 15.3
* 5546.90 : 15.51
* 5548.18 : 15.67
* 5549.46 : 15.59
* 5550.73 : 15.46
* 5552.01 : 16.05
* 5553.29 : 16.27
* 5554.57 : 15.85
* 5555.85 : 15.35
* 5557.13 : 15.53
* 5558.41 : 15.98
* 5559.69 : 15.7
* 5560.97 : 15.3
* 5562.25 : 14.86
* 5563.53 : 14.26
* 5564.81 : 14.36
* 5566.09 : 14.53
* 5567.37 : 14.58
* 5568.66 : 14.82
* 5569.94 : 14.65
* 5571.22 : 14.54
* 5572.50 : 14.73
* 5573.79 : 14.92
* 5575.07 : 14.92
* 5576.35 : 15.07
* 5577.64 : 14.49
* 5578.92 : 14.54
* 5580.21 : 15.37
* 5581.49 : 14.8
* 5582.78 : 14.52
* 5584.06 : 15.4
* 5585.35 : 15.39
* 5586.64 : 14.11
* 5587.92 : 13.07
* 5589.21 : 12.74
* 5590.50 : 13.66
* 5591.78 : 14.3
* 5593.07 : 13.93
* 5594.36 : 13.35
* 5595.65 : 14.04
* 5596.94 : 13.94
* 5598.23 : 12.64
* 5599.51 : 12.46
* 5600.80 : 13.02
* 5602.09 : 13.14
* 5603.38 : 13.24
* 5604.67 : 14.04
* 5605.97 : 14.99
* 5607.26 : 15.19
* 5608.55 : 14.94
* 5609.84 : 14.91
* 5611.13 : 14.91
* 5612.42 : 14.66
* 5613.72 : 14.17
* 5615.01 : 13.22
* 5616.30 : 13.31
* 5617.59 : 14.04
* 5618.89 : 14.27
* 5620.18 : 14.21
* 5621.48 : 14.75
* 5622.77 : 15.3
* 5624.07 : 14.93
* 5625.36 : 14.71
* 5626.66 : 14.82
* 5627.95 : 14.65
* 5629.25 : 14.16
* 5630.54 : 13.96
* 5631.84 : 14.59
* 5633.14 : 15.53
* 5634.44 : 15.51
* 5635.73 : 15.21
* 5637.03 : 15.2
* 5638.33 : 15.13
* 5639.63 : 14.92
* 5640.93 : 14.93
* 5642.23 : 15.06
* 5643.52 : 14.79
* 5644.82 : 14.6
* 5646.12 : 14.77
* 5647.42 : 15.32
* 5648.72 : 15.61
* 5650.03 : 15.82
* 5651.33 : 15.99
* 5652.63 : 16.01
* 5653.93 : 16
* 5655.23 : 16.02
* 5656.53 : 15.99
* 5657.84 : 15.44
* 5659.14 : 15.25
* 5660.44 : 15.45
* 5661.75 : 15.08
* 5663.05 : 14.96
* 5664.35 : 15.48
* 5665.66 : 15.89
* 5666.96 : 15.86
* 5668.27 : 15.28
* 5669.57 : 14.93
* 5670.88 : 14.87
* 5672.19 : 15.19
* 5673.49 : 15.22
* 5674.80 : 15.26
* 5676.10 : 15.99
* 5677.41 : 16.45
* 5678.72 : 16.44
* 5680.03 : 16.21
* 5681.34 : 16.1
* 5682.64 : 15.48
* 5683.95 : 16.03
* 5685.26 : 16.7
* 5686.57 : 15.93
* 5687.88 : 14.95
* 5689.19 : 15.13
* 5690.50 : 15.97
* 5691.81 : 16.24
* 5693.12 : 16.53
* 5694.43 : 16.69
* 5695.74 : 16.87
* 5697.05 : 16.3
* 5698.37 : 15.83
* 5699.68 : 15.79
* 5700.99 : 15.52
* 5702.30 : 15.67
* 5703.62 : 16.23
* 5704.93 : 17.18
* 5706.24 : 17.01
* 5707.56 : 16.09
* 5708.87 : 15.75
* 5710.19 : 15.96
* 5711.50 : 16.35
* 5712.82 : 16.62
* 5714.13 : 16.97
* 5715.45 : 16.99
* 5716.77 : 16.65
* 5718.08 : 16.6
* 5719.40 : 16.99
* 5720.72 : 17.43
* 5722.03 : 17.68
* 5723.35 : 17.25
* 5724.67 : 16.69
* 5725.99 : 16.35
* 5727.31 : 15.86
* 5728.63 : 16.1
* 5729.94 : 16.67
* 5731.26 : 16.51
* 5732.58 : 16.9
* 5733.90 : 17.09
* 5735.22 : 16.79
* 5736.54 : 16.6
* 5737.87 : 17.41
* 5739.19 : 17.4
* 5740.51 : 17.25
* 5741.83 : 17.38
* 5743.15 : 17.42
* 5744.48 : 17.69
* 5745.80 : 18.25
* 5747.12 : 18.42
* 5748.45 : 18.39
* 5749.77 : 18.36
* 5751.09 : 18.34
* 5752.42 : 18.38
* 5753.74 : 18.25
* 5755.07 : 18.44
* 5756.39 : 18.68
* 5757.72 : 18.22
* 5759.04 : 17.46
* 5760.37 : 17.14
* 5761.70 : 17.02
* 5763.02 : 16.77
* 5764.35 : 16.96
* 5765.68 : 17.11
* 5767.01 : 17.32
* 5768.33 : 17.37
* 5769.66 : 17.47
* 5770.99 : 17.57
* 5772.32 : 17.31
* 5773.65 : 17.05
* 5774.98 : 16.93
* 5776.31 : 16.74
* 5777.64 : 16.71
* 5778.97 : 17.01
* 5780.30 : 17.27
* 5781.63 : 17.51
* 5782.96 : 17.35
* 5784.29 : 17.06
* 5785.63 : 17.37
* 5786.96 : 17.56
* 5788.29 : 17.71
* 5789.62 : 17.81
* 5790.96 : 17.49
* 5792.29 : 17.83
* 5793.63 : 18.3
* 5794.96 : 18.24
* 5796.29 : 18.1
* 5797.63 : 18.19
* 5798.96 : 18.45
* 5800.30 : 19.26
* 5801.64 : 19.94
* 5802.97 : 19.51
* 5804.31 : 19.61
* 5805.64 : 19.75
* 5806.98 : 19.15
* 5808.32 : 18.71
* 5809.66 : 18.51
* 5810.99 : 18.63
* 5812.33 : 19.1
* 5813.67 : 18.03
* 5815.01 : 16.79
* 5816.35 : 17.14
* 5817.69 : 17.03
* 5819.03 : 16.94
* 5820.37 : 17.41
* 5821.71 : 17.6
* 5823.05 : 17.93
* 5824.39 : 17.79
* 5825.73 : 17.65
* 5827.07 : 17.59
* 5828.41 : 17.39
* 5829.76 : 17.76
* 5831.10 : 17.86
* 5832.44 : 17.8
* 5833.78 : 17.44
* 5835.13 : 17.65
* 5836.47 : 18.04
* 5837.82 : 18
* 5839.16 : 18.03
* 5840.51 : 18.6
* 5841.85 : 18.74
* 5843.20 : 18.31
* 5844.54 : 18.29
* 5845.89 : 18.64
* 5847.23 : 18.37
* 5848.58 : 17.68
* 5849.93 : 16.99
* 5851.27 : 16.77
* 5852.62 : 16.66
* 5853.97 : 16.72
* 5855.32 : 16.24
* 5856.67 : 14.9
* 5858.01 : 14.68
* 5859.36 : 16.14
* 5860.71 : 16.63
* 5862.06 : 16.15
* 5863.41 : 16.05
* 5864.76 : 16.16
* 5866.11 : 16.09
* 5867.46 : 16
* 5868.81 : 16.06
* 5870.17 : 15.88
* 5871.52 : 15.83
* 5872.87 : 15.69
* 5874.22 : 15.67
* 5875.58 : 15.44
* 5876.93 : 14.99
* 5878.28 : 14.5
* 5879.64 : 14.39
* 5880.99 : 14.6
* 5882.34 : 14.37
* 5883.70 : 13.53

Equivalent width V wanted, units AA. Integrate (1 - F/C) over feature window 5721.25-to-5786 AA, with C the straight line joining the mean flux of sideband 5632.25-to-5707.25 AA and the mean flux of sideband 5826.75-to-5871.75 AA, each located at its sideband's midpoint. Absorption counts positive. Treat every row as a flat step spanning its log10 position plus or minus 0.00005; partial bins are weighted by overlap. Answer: -4.0 AA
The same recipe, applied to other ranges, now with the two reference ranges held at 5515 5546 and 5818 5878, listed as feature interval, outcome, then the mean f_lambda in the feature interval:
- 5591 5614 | 1.8 AA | 14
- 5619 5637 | 0.6 AA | 14.8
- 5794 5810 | -2.2 AA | 18.9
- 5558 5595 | 0.9 AA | 14.6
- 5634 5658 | 0.1 AA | 15.4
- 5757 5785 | -1.4 AA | 17.2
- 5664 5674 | 0.2 AA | 15.3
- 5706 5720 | -0.5 AA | 16.5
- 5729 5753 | -2.0 AA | 17.5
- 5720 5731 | -0.5 AA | 16.8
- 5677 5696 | -0.4 AA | 16.1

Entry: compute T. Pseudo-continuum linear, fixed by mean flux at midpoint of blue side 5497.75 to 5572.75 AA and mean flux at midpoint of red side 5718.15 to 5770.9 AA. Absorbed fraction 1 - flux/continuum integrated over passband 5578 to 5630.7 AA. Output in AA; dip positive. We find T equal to 4.2 AA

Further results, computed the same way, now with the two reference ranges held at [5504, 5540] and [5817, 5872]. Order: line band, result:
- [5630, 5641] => 0.0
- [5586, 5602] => 1.4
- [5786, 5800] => -1.1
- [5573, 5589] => -0.1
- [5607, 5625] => 0.5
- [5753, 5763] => -0.9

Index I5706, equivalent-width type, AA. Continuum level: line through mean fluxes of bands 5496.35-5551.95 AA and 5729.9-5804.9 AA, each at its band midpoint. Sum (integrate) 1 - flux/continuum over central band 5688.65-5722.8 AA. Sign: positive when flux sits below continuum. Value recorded 0.74 AA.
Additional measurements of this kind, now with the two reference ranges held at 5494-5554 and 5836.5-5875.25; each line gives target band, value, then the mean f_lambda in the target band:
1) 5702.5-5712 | -0.4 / 16.3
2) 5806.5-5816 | -1.1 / 18.4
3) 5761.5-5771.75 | -0.7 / 17.2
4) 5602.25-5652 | 1.1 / 14.7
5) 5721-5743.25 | -1.5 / 16.9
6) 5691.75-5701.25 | -0.4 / 16.3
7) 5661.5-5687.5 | -0.4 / 15.7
